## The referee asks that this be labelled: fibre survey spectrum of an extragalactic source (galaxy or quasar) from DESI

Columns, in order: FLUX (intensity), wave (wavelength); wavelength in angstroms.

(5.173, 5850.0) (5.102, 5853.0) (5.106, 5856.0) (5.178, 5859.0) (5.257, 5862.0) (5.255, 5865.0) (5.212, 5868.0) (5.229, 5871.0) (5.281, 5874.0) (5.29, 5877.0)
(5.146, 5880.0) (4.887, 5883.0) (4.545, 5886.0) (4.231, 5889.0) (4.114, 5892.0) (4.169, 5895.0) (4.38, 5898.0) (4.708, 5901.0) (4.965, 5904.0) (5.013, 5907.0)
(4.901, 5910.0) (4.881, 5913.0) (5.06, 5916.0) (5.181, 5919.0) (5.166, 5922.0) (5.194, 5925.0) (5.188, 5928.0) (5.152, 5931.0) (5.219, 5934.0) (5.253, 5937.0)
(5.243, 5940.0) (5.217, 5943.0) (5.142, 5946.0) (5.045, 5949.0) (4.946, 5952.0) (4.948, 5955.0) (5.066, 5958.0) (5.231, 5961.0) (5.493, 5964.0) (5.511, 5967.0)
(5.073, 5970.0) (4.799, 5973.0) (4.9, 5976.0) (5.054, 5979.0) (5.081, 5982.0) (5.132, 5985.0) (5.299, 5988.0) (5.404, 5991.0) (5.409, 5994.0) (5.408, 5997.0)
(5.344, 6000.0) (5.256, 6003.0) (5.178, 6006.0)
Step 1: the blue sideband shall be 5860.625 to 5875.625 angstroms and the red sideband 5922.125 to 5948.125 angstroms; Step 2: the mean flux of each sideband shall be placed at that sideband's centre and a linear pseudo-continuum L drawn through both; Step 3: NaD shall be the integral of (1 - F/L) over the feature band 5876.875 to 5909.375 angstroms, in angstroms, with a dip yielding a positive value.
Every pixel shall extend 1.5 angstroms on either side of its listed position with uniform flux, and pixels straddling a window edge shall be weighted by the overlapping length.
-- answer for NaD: 3.5 angstroms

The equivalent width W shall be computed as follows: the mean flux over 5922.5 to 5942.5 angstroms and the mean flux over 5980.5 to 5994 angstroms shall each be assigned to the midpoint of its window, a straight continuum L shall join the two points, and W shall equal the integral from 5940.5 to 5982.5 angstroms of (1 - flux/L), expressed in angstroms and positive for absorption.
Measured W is 0.9 angstroms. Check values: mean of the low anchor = 5.21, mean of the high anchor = 5.25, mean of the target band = 5.11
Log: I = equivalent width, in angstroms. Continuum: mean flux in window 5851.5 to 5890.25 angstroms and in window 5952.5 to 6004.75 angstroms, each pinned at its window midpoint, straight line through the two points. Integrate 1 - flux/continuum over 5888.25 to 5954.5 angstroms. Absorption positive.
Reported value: 2.47 angstroms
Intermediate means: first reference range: 5.06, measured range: 4.93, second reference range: 5.2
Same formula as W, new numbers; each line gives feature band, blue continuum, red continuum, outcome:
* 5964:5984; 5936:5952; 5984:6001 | 0.63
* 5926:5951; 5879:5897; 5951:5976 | -1.34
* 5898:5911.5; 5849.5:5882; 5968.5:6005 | 0.92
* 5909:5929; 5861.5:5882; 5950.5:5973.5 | 0.40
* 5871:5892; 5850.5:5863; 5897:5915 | 0.55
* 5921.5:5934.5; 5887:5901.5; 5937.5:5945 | -0.57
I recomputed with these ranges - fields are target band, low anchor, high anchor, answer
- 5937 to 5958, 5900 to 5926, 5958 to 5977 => 0.0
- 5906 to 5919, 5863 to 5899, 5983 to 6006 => -0.1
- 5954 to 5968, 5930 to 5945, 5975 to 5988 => -0.3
